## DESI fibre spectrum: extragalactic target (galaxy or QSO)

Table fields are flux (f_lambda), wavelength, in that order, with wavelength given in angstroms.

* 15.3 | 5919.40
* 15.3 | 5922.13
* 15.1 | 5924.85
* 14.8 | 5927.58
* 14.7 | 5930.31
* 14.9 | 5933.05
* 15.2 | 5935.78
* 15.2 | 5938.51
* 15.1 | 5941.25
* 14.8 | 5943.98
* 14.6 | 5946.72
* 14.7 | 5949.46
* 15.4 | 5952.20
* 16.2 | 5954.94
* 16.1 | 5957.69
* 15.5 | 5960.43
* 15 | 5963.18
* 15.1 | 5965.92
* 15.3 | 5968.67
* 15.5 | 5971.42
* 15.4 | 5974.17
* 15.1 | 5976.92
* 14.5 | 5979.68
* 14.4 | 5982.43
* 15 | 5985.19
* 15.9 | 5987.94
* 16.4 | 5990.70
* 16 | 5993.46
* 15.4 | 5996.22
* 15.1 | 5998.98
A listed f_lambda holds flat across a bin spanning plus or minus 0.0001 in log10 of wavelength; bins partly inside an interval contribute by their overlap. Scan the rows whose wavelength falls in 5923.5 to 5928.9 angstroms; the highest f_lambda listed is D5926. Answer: 15.1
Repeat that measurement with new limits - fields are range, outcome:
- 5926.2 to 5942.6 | 15.2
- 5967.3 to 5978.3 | 15.5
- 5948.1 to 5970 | 16.2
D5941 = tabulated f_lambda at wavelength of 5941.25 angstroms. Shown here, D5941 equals 15.1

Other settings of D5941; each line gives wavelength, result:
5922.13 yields 15.3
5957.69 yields 16.1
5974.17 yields 15.4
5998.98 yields 15.1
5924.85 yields 15.1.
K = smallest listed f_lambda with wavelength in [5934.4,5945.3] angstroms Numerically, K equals 14.8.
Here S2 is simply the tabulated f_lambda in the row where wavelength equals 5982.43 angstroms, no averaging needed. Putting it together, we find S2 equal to 14.4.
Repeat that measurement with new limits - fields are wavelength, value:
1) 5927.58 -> 14.8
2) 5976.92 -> 15.1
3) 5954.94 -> 16.2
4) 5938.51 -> 15.2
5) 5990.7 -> 16.4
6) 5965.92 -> 15.1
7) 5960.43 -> 15.5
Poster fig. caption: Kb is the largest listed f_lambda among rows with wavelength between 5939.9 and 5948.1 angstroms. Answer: 15.1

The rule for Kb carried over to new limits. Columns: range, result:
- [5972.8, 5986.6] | 15.4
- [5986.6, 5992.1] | 16.4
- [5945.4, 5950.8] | 14.7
